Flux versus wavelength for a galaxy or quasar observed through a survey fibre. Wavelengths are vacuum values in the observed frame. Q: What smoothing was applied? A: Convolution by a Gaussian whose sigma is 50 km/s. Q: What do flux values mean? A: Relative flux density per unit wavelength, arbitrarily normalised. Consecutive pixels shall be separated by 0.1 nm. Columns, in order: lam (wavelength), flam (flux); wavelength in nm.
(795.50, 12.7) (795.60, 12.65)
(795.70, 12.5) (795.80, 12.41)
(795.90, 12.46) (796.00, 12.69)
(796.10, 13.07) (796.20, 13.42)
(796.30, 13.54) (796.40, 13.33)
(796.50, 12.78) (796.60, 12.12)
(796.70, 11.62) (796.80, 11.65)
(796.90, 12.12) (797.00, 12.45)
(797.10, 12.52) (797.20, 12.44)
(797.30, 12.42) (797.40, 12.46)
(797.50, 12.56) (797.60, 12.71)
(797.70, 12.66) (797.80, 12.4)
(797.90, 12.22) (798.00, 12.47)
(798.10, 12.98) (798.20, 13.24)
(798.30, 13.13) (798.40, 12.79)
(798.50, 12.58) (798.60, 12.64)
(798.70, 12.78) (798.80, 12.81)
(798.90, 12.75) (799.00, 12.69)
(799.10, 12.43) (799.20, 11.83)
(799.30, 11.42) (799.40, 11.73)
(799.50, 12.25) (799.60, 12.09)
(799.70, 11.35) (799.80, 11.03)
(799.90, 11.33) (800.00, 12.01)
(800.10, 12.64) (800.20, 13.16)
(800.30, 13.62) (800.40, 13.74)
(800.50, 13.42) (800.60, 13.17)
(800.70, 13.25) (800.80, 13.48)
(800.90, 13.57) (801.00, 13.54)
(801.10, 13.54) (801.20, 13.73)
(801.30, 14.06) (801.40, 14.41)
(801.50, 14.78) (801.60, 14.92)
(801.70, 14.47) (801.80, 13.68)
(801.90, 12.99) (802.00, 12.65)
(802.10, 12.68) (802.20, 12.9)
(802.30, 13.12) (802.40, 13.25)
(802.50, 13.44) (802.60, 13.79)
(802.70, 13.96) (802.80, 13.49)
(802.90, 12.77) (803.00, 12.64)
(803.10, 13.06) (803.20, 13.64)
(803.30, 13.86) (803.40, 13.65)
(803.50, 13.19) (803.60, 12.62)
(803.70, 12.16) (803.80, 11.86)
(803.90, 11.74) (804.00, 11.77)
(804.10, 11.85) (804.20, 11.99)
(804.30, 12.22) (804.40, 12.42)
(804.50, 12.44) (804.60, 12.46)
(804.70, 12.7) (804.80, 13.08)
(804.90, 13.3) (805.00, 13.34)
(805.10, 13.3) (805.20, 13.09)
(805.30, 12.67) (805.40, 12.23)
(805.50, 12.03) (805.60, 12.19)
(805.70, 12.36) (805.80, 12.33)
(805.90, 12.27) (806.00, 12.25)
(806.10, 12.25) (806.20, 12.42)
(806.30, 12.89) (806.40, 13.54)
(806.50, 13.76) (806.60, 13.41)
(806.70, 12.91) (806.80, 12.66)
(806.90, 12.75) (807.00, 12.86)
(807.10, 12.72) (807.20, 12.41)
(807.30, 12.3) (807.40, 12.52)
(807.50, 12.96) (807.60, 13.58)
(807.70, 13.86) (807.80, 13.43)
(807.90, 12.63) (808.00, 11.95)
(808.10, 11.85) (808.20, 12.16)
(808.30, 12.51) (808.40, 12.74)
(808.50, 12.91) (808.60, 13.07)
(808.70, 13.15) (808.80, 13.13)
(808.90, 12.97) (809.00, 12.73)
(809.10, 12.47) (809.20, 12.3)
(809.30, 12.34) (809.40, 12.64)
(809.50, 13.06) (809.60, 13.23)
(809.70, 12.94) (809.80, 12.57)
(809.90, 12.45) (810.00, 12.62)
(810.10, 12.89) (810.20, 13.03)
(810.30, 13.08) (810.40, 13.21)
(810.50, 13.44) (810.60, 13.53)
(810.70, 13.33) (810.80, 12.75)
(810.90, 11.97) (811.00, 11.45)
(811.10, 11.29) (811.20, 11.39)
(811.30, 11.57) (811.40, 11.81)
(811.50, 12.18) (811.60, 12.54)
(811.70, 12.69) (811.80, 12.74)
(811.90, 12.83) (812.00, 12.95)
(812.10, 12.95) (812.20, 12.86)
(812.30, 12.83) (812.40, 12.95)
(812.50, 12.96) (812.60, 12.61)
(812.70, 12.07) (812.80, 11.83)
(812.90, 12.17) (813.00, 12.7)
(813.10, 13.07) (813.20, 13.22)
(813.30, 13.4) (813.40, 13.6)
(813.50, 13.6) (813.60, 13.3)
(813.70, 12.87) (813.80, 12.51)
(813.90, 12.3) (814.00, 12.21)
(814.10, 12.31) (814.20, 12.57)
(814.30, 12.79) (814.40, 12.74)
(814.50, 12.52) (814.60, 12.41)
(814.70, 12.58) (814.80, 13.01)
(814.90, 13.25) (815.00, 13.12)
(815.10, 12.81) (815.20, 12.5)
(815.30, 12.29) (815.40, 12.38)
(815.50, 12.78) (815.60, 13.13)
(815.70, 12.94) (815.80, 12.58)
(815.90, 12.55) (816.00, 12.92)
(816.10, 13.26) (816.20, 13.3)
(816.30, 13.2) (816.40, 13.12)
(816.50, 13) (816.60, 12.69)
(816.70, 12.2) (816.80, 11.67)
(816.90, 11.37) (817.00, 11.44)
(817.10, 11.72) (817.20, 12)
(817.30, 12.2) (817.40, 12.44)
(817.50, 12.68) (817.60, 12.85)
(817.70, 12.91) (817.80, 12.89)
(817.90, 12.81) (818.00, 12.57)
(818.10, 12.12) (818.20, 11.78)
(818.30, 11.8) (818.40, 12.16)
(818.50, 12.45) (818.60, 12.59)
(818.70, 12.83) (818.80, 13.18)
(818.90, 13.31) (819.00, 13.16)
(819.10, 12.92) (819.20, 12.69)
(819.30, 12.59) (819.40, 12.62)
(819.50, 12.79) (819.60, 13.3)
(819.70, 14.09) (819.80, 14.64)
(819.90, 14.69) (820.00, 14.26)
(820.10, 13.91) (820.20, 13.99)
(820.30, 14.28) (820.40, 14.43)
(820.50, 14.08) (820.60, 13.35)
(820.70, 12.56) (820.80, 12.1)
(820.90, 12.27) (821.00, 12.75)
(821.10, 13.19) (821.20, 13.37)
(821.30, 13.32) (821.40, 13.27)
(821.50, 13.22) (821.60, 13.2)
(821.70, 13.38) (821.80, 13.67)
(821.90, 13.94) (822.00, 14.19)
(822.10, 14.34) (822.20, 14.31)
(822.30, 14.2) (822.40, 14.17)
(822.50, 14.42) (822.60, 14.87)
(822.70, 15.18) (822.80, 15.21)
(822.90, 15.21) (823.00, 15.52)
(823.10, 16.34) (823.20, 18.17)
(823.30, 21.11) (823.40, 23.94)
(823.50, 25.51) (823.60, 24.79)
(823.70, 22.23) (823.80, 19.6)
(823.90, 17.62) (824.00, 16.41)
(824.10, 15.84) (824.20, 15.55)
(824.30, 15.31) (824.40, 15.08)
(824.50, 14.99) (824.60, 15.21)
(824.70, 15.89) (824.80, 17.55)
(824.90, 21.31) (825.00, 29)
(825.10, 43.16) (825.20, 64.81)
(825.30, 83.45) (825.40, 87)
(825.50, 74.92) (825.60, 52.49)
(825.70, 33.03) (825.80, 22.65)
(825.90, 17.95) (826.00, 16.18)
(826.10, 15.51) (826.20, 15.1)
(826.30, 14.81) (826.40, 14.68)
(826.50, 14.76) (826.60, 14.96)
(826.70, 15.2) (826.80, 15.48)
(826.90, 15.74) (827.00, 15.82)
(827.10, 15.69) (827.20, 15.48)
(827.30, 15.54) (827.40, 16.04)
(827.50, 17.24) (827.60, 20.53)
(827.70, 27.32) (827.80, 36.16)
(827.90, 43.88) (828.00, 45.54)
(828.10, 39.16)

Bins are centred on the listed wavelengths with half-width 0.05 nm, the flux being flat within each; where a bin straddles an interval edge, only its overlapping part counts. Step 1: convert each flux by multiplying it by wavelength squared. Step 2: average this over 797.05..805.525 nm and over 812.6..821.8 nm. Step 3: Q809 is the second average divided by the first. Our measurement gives 1.0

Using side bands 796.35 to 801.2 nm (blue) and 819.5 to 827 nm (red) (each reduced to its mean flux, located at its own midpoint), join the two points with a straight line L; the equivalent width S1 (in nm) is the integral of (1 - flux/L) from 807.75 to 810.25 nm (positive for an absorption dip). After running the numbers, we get 0.48 nm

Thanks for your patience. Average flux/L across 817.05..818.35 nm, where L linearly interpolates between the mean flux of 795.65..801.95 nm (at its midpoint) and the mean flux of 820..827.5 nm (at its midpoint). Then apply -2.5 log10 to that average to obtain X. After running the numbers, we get 0.44 mag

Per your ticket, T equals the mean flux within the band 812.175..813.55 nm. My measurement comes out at 12.8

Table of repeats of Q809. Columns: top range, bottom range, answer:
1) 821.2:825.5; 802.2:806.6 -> 1.83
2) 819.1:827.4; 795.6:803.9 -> 1.62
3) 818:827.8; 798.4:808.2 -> 1.55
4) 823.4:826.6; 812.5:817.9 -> 2.26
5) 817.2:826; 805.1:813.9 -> 1.53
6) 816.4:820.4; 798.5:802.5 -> 1.03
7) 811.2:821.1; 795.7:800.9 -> 1.06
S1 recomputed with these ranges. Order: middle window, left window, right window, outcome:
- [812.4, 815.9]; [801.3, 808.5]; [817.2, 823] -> 0.12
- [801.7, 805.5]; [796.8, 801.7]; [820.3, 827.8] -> 0.35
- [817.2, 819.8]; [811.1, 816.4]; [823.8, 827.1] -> 0.79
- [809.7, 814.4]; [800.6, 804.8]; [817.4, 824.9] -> 0.43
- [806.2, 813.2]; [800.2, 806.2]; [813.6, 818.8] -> 0.05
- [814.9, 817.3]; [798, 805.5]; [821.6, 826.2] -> 0.90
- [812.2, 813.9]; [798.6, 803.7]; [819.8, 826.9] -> 0.42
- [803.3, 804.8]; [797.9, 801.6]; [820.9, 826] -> 0.23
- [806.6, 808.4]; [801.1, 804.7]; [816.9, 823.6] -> 0.08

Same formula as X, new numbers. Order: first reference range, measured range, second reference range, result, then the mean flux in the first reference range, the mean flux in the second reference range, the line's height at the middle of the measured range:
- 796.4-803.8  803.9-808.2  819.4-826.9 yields 0.167 mag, 12.9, 20.2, 14.8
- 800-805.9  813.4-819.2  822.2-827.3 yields 0.464 mag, 13.1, 23.4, 19.4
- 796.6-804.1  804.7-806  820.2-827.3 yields 0.146 mag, 12.8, 20.6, 14.5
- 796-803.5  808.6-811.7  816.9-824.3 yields 0.085 mag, 12.9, 14.4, 13.6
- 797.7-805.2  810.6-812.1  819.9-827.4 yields 0.297 mag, 12.9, 20.3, 16.2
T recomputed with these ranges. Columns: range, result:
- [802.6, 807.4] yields 12.7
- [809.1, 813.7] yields 12.7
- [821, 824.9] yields 16.2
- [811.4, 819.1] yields 12.7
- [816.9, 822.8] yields 13.2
